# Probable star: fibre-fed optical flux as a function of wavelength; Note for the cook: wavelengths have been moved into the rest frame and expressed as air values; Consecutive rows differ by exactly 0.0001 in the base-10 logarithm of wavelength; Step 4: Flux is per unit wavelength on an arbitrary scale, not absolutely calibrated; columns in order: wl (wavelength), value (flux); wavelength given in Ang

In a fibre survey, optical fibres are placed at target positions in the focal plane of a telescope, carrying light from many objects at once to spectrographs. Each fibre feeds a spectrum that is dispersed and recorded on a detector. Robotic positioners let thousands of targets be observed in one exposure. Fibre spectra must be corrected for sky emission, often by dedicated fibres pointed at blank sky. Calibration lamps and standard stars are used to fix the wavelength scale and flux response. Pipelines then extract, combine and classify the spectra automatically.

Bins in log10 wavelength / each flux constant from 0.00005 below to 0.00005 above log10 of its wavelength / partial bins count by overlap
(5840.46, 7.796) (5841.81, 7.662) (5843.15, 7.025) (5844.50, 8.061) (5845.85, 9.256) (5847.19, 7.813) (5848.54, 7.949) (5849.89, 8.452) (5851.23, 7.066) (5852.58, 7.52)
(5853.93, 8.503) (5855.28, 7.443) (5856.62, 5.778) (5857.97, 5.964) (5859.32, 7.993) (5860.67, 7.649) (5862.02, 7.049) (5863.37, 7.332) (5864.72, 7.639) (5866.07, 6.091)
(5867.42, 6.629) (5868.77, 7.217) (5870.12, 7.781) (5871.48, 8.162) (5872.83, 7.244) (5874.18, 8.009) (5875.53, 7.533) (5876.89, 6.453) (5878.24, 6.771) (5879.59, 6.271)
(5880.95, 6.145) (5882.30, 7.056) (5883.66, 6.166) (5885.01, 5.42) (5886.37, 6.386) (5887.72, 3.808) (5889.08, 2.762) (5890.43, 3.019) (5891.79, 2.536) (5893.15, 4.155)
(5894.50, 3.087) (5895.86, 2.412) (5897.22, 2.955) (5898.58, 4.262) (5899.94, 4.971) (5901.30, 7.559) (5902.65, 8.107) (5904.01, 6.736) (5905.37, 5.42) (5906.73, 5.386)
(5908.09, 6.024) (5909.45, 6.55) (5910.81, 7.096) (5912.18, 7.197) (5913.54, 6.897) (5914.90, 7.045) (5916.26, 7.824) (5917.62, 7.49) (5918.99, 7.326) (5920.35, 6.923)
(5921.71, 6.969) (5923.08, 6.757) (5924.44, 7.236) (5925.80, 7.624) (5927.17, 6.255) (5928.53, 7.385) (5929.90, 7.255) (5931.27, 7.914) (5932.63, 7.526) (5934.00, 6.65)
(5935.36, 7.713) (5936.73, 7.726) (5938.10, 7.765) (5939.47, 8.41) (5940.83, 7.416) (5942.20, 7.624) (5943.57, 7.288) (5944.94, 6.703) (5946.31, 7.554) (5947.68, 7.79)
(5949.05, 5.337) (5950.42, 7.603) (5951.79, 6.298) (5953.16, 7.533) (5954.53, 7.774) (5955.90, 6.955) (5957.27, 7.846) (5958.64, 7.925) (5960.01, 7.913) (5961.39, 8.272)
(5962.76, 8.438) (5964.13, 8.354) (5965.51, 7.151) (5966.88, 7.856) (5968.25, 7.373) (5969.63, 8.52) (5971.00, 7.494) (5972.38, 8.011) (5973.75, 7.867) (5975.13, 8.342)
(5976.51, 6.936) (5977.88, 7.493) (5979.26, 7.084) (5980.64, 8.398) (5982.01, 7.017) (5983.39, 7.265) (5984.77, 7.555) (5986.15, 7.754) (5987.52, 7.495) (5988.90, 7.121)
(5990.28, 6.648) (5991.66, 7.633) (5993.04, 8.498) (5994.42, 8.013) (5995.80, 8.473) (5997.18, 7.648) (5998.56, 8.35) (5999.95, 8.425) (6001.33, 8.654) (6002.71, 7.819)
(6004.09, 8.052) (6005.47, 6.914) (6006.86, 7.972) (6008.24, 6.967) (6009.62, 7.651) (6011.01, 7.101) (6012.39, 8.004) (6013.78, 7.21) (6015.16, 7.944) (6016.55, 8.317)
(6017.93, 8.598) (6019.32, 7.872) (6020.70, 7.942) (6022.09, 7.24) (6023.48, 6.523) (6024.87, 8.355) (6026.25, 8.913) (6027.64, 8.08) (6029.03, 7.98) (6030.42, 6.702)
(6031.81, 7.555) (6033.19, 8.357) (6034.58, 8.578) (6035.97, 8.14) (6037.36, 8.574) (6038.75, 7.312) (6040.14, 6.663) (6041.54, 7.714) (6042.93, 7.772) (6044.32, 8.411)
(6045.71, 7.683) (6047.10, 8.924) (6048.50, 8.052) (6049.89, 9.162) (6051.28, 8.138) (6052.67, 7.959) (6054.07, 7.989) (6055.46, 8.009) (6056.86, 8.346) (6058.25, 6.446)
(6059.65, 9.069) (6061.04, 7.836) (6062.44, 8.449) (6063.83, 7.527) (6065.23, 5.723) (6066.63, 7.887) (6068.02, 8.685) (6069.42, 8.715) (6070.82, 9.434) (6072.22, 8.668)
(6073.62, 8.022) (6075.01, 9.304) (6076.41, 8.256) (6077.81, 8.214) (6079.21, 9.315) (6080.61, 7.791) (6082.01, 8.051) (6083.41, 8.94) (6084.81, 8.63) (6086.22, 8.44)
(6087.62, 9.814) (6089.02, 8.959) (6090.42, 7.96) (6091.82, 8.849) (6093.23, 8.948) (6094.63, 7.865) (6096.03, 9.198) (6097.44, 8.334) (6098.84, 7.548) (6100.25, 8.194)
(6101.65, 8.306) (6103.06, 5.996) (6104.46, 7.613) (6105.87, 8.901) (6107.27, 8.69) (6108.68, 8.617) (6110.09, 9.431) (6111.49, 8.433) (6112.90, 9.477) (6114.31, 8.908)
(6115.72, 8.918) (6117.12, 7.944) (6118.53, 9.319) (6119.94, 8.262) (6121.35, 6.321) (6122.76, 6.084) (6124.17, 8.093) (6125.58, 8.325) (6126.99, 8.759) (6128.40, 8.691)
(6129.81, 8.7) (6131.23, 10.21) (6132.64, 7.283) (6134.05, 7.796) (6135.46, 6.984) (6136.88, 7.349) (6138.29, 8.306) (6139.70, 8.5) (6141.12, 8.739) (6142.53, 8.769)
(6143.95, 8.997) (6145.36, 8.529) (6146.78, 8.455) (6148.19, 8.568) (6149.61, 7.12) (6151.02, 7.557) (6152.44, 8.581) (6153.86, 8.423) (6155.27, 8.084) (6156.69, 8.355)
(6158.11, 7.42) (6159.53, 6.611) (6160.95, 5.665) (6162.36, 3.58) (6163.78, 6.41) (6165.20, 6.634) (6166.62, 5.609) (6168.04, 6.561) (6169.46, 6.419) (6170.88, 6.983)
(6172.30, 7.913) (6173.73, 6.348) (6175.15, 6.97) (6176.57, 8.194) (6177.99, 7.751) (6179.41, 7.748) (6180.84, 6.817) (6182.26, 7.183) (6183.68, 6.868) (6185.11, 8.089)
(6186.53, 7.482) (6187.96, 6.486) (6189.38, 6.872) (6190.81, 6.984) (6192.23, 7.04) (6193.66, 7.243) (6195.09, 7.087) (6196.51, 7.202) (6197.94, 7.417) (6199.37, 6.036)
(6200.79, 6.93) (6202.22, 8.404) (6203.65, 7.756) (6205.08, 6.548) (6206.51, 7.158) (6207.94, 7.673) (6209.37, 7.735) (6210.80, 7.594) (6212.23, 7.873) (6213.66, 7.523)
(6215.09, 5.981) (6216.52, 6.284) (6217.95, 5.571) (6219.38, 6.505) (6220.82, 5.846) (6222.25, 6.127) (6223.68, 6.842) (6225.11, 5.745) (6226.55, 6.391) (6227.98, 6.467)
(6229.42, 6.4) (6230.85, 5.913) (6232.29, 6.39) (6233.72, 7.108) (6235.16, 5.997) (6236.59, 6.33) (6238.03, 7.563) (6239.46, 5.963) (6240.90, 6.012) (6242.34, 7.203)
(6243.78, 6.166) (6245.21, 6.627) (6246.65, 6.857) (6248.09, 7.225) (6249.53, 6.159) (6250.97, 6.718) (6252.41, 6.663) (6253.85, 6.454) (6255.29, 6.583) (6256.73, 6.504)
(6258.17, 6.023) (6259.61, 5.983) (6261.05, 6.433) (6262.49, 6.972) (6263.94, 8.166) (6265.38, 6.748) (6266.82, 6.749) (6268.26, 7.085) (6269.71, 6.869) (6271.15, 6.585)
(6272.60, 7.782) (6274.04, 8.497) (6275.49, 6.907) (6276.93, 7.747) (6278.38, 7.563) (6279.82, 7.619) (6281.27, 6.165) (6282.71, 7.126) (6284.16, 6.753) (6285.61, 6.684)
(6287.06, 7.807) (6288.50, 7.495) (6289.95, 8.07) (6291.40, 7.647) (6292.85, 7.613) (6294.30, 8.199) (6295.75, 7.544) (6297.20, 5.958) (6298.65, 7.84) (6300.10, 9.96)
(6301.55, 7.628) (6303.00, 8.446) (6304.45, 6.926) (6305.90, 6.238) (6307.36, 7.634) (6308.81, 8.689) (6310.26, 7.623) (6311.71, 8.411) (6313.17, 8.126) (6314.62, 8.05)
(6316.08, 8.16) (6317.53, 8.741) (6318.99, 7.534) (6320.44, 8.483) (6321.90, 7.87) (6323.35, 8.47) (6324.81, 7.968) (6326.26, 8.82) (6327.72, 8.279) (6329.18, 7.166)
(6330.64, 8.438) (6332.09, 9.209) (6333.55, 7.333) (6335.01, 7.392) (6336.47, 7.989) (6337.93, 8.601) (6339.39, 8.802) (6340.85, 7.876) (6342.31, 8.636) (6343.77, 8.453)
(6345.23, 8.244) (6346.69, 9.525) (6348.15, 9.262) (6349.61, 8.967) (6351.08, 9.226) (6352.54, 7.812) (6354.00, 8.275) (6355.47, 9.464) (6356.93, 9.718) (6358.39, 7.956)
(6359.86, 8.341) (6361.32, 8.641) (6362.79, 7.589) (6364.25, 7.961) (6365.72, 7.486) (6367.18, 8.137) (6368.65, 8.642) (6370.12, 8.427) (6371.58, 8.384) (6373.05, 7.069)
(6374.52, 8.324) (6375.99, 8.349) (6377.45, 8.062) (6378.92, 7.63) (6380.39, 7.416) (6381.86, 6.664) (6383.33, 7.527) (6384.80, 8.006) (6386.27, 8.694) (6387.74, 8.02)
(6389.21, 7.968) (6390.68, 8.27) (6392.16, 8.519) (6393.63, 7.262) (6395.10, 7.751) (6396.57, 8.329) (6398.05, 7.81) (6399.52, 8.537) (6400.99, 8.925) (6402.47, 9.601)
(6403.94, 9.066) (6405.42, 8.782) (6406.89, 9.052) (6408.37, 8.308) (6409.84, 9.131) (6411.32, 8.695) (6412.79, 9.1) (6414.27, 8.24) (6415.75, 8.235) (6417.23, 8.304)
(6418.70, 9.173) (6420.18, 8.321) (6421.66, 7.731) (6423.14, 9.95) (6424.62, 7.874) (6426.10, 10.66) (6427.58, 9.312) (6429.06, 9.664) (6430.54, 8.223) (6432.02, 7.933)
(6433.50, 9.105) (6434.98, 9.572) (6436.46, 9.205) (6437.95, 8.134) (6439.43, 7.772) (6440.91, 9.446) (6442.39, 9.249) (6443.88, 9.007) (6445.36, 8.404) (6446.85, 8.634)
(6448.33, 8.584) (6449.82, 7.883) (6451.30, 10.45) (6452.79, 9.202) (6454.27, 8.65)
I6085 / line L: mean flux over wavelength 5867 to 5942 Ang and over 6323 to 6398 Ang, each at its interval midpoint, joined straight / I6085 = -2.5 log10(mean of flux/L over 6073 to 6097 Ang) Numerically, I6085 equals -0.21 mag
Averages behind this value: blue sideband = 6.4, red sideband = 8.22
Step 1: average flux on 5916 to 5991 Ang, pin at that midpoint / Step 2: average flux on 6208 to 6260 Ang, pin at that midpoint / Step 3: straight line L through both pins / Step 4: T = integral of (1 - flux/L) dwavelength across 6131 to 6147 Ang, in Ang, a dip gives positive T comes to -3.27 Ang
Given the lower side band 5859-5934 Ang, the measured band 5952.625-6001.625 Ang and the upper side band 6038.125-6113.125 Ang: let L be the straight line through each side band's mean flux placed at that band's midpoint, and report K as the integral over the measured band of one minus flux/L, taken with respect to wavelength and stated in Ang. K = -3.8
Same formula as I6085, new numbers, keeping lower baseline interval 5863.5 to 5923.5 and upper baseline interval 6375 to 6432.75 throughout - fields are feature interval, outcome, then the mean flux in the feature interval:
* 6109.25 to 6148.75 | -0.17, 8.36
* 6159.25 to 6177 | 0.15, 6.42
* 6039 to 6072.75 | -0.17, 8.04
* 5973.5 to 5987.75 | -0.16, 7.56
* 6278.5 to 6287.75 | 0.12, 7.06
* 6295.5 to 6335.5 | 0.01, 7.97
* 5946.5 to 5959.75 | -0.14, 7.27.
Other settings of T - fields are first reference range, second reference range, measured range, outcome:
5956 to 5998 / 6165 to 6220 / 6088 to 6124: -4.69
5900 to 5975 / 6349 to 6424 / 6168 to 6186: 1.42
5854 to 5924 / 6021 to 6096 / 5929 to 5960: -2.37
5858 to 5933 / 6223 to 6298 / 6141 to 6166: -3.11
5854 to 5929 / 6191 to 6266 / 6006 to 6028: -4.48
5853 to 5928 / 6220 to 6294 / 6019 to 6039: -4.25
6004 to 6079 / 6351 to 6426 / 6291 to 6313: 1.28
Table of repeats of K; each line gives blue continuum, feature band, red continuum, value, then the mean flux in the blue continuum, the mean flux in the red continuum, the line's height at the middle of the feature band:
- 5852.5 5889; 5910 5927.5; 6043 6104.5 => 0.0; 6.81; 8.27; 7.15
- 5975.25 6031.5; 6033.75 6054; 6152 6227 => -1.4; 7.72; 6.97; 7.56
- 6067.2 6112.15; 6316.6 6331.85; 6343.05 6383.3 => 0.2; 8.5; 8.28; 8.31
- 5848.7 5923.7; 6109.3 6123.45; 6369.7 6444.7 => -2.0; 6.35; 8.49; 7.3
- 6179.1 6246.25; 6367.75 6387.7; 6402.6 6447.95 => 1.0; 6.83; 8.82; 8.37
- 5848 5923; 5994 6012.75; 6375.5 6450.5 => -2.8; 6.37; 8.51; 6.85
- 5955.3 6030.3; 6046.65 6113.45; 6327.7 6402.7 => -4.0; 7.77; 8.24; 7.88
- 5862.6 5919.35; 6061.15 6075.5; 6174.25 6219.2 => -3.2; 6.06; 7.17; 6.7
